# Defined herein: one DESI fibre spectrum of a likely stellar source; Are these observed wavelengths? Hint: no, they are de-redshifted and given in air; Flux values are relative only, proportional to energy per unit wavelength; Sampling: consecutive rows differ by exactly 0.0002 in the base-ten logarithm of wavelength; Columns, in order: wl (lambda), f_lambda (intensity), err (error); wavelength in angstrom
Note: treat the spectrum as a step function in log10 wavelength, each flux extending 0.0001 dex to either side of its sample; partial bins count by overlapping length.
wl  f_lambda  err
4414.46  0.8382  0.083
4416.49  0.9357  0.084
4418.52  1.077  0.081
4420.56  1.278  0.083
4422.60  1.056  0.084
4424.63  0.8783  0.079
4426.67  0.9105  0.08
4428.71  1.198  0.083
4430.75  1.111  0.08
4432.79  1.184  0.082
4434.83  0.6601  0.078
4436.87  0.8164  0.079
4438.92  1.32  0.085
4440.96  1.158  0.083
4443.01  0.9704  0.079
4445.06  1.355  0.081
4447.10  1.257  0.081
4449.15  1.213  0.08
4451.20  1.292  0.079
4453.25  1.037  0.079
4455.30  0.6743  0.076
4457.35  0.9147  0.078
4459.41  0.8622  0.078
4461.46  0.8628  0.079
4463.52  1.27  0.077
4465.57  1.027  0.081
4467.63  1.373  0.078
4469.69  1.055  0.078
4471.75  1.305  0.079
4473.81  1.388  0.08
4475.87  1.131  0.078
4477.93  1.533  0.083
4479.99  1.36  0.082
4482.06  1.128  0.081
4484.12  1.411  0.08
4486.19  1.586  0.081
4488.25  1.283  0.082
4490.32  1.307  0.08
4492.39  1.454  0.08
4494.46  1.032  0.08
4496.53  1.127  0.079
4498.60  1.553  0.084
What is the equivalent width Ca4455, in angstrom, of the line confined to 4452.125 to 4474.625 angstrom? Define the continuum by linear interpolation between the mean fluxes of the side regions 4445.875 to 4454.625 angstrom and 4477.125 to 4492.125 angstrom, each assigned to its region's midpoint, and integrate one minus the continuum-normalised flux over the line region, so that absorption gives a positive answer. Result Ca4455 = 3.4 angstrom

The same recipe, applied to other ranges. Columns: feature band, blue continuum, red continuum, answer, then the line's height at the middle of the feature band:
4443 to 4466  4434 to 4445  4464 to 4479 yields 1.3 angstrom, 1.13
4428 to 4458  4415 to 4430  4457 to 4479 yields 0.5 angstrom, 1.1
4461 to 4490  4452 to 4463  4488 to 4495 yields -4.6 angstrom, 1.1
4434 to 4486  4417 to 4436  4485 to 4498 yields 1.5 angstrom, 1.18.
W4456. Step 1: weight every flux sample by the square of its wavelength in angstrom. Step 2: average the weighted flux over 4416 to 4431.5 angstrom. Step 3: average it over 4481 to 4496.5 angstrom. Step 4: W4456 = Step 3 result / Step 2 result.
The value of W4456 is 1.3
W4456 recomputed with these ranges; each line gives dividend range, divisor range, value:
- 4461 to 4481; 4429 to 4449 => 1.14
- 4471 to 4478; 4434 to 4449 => 1.22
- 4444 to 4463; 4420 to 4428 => 1.05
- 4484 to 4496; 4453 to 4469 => 1.34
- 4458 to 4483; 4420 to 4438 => 1.20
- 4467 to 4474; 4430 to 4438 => 1.36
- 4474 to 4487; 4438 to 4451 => 1.13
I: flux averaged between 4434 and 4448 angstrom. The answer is 1.08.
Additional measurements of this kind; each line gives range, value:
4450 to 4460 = 0.964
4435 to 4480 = 1.13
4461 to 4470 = 1.14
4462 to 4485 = 1.26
